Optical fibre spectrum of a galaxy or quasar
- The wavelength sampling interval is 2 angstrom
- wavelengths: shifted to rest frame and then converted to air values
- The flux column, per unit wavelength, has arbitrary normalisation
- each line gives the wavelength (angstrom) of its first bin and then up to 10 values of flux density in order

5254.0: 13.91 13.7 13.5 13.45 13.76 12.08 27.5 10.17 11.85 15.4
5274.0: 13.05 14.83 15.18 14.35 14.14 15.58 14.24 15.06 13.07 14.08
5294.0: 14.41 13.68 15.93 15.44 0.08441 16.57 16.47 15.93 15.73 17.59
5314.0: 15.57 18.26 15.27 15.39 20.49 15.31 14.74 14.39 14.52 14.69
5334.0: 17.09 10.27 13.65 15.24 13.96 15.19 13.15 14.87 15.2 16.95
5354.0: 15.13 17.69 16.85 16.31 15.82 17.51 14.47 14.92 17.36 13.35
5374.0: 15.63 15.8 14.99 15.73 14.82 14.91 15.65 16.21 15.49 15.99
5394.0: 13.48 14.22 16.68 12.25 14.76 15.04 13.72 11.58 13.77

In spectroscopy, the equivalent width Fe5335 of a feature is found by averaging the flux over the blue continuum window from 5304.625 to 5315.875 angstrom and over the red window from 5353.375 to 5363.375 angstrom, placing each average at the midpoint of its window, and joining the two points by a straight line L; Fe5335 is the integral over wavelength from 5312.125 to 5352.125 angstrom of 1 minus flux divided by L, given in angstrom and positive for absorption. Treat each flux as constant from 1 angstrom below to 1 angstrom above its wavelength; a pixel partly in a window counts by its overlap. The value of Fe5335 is 2.9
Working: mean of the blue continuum 16.4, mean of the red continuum 16.4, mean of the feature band 15.2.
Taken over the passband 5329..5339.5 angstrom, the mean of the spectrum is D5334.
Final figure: 14.1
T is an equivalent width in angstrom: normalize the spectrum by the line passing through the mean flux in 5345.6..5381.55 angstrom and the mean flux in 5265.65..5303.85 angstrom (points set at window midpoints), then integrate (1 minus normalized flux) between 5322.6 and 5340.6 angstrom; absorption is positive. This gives 0.5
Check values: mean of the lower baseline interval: 13.9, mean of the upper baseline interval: 15.7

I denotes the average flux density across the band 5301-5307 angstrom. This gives 11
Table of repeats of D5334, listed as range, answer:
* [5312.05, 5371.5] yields 15.5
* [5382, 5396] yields 15.2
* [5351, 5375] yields 16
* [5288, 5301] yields 14.5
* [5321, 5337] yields 15.2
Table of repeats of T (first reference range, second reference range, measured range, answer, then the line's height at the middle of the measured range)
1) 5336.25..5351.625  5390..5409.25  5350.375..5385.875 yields -3.6 angstrom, 14.3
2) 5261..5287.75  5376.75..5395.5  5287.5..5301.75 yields 1.1 angstrom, 14.9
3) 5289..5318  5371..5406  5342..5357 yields -0.6 angstrom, 14.8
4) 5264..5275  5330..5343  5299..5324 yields -1.1 angstrom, 14.6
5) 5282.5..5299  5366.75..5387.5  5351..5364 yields -1.2 angstrom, 15.1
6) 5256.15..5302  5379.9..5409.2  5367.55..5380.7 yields -0.7 angstrom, 14.6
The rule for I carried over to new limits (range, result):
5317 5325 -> 16.6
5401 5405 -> 14.9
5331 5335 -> 15.9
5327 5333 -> 14.5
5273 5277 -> 13.9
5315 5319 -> 16.8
